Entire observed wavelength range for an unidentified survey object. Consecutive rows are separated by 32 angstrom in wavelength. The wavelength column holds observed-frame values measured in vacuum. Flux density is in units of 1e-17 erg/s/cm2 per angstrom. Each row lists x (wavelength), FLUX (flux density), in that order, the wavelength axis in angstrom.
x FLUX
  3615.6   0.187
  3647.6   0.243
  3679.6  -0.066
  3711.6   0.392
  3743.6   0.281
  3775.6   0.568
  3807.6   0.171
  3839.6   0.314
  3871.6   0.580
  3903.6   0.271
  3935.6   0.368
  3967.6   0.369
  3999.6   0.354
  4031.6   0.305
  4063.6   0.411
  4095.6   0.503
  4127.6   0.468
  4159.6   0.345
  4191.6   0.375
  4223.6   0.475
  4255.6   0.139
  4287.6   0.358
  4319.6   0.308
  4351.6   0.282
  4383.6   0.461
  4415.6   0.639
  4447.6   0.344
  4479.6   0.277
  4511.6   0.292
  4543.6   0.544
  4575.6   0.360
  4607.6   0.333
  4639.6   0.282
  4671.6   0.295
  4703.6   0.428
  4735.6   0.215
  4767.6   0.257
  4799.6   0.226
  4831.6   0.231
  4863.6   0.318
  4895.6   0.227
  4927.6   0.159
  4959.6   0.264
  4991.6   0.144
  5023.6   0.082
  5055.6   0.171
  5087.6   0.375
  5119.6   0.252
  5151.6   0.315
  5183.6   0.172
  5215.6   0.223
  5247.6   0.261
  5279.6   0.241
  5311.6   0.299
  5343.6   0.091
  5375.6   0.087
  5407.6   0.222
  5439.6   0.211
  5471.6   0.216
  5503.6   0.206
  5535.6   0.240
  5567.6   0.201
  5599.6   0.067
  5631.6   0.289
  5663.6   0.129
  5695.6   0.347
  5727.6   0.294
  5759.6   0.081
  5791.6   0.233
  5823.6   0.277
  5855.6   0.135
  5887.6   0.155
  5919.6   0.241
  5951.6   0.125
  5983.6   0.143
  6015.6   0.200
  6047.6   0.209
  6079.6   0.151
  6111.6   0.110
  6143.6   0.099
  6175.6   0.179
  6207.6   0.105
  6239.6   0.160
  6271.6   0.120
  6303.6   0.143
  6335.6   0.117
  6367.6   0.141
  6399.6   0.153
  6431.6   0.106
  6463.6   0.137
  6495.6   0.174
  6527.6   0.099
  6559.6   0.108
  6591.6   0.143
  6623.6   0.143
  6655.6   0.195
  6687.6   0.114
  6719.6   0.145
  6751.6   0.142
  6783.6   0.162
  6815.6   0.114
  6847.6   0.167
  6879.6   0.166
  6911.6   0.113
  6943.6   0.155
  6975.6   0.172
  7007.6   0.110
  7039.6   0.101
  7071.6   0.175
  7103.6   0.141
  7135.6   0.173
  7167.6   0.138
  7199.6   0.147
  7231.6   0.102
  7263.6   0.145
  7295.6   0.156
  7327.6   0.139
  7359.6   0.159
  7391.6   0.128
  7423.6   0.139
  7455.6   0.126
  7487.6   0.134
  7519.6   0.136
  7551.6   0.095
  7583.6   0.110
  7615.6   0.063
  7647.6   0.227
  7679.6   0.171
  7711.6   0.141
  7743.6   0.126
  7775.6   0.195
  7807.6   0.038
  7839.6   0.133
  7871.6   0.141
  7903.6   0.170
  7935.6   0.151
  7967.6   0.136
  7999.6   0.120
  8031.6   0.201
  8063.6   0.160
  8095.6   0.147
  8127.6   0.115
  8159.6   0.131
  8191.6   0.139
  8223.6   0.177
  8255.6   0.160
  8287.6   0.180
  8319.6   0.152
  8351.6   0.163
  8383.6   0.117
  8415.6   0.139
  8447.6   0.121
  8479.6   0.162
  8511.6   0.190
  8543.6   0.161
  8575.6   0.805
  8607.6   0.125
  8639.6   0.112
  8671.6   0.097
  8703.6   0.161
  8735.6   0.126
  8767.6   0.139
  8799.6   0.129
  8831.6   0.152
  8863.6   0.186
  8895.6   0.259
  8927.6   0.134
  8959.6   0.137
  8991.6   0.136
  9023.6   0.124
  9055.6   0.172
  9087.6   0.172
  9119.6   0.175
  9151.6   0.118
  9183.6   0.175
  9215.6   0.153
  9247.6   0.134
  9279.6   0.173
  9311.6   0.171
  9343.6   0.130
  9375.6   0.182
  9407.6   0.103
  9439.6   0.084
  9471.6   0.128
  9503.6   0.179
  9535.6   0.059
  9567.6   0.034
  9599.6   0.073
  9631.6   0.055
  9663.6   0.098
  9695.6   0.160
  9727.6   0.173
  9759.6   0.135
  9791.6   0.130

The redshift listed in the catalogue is 1.30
